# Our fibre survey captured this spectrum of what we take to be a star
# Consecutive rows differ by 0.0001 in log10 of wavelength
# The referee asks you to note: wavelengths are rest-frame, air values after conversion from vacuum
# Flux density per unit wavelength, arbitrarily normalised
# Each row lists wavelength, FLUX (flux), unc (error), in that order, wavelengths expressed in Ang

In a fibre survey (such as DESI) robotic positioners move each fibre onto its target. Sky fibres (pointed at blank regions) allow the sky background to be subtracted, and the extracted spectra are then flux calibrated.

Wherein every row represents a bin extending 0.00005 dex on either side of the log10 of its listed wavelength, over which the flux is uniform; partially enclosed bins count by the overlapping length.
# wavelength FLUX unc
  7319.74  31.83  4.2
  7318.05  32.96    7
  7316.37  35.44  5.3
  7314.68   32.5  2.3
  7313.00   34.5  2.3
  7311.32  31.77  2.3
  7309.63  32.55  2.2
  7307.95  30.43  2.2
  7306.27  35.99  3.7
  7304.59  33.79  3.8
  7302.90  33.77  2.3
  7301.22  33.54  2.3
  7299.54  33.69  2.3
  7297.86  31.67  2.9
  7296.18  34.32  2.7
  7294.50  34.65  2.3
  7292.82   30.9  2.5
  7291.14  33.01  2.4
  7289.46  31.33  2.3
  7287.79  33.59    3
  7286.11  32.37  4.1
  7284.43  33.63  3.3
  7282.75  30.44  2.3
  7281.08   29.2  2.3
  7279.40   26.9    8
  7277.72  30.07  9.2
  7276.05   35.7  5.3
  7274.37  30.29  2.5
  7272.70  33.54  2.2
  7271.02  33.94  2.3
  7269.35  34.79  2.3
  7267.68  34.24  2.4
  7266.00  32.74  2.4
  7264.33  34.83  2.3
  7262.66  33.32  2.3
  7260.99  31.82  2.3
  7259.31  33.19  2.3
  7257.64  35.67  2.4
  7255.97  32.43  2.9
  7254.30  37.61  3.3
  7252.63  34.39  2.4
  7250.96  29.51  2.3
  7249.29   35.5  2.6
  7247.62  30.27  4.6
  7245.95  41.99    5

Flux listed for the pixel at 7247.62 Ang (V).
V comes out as 30.27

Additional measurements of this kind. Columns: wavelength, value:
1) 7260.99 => 31.82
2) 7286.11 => 32.37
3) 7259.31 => 33.19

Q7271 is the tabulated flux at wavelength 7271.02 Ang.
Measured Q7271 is 33.94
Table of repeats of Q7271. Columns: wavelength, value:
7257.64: 35.67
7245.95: 41.99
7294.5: 34.65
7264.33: 34.83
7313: 34.5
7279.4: 26.9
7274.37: 30.29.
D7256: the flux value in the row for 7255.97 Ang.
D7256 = 32.43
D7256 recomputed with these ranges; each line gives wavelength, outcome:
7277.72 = 30.07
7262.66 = 33.32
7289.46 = 31.33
